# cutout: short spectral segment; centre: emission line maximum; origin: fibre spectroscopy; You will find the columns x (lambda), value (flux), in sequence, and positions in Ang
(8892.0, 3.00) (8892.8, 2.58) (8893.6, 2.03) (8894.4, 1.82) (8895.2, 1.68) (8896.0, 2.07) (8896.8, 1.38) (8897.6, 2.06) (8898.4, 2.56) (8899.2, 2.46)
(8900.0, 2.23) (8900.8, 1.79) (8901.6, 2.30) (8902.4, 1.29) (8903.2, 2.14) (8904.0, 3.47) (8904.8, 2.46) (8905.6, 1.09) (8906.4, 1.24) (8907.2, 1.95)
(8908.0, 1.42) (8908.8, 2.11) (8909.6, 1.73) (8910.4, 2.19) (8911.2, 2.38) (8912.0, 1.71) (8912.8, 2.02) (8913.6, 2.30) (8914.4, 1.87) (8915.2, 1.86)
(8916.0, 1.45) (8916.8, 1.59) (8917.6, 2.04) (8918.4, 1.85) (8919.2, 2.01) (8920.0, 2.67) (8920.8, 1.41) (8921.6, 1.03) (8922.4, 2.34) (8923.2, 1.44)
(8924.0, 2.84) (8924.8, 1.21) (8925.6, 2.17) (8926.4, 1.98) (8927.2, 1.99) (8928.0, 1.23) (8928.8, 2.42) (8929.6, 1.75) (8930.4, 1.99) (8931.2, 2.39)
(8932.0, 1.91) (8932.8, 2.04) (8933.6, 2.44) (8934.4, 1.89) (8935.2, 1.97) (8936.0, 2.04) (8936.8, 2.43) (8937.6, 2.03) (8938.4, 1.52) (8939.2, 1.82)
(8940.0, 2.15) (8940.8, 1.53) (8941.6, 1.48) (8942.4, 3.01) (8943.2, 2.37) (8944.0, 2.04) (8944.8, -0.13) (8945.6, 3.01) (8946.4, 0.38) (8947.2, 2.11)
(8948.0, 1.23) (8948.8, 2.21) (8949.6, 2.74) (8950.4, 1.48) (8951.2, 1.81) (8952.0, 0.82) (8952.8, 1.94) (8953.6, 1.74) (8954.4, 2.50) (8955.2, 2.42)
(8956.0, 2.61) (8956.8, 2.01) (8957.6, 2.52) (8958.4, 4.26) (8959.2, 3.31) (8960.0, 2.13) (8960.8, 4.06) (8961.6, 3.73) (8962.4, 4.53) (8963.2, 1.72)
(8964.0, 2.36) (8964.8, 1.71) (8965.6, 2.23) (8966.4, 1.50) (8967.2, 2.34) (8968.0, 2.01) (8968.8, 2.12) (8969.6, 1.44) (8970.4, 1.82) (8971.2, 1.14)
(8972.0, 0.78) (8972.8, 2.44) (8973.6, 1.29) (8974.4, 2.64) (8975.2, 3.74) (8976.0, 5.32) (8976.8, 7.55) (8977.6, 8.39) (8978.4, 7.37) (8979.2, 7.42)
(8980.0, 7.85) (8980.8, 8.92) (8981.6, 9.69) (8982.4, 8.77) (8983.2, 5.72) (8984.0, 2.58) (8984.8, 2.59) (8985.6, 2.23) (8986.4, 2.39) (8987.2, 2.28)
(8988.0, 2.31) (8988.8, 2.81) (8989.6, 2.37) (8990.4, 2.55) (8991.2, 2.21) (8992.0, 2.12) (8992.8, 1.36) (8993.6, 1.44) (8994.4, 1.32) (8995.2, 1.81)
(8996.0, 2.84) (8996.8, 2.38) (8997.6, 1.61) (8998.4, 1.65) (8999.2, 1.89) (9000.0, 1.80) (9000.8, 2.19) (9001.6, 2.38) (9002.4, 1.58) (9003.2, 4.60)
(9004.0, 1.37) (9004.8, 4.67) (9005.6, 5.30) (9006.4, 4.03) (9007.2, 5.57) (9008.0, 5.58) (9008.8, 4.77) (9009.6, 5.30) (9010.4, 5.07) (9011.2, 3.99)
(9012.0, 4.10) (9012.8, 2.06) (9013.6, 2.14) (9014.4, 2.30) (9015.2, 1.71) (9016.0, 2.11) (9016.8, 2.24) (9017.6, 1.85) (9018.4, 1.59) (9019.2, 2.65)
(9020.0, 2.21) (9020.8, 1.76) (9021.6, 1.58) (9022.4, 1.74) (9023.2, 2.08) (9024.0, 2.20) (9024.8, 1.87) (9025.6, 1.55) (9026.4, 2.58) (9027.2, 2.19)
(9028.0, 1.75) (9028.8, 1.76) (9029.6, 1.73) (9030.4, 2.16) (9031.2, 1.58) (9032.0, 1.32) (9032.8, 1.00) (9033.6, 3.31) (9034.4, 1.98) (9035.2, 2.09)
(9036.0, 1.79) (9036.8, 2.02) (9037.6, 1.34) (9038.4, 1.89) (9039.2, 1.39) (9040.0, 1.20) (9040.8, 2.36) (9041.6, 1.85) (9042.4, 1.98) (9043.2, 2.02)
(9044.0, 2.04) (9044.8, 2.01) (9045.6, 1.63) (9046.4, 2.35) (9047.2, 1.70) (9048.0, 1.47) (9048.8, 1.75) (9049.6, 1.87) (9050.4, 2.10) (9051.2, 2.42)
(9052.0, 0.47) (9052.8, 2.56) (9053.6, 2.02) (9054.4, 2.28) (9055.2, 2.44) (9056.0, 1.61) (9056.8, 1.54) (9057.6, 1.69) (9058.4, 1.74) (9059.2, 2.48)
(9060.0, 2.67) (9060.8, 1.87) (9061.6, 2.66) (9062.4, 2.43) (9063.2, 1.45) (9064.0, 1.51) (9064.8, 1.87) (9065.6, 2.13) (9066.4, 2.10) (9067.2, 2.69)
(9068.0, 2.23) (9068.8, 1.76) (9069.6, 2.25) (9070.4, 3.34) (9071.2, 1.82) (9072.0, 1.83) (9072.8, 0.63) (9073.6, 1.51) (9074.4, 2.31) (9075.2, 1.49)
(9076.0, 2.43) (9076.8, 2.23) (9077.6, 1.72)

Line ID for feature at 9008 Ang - [N II]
